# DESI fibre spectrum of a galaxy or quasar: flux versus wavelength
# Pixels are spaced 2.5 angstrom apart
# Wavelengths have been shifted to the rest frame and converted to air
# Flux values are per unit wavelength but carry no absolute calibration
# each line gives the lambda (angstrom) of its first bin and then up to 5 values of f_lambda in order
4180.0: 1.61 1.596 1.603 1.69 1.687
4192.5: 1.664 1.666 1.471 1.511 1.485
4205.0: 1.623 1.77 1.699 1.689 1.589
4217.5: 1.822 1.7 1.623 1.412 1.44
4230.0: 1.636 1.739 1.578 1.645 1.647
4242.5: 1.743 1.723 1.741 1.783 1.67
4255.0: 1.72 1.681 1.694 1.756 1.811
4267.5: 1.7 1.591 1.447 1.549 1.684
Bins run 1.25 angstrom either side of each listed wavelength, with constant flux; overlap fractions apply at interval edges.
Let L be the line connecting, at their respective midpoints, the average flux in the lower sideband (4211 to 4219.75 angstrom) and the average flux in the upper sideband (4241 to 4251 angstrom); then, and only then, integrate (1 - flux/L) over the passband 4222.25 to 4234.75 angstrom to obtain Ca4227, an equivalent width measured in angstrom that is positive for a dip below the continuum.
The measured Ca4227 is 1.1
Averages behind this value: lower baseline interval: 1.7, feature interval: 1.57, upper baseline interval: 1.74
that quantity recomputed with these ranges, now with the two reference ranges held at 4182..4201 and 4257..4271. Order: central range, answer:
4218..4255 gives 0.40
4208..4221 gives -0.48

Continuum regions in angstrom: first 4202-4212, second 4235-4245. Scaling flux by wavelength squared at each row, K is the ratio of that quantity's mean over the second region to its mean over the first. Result 1.0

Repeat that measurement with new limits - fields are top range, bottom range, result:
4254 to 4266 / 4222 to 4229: 1.19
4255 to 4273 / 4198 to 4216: 1.07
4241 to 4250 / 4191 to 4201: 1.13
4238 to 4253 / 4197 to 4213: 1.09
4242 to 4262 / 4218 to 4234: 1.09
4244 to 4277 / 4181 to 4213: 1.07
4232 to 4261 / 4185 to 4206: 1.09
